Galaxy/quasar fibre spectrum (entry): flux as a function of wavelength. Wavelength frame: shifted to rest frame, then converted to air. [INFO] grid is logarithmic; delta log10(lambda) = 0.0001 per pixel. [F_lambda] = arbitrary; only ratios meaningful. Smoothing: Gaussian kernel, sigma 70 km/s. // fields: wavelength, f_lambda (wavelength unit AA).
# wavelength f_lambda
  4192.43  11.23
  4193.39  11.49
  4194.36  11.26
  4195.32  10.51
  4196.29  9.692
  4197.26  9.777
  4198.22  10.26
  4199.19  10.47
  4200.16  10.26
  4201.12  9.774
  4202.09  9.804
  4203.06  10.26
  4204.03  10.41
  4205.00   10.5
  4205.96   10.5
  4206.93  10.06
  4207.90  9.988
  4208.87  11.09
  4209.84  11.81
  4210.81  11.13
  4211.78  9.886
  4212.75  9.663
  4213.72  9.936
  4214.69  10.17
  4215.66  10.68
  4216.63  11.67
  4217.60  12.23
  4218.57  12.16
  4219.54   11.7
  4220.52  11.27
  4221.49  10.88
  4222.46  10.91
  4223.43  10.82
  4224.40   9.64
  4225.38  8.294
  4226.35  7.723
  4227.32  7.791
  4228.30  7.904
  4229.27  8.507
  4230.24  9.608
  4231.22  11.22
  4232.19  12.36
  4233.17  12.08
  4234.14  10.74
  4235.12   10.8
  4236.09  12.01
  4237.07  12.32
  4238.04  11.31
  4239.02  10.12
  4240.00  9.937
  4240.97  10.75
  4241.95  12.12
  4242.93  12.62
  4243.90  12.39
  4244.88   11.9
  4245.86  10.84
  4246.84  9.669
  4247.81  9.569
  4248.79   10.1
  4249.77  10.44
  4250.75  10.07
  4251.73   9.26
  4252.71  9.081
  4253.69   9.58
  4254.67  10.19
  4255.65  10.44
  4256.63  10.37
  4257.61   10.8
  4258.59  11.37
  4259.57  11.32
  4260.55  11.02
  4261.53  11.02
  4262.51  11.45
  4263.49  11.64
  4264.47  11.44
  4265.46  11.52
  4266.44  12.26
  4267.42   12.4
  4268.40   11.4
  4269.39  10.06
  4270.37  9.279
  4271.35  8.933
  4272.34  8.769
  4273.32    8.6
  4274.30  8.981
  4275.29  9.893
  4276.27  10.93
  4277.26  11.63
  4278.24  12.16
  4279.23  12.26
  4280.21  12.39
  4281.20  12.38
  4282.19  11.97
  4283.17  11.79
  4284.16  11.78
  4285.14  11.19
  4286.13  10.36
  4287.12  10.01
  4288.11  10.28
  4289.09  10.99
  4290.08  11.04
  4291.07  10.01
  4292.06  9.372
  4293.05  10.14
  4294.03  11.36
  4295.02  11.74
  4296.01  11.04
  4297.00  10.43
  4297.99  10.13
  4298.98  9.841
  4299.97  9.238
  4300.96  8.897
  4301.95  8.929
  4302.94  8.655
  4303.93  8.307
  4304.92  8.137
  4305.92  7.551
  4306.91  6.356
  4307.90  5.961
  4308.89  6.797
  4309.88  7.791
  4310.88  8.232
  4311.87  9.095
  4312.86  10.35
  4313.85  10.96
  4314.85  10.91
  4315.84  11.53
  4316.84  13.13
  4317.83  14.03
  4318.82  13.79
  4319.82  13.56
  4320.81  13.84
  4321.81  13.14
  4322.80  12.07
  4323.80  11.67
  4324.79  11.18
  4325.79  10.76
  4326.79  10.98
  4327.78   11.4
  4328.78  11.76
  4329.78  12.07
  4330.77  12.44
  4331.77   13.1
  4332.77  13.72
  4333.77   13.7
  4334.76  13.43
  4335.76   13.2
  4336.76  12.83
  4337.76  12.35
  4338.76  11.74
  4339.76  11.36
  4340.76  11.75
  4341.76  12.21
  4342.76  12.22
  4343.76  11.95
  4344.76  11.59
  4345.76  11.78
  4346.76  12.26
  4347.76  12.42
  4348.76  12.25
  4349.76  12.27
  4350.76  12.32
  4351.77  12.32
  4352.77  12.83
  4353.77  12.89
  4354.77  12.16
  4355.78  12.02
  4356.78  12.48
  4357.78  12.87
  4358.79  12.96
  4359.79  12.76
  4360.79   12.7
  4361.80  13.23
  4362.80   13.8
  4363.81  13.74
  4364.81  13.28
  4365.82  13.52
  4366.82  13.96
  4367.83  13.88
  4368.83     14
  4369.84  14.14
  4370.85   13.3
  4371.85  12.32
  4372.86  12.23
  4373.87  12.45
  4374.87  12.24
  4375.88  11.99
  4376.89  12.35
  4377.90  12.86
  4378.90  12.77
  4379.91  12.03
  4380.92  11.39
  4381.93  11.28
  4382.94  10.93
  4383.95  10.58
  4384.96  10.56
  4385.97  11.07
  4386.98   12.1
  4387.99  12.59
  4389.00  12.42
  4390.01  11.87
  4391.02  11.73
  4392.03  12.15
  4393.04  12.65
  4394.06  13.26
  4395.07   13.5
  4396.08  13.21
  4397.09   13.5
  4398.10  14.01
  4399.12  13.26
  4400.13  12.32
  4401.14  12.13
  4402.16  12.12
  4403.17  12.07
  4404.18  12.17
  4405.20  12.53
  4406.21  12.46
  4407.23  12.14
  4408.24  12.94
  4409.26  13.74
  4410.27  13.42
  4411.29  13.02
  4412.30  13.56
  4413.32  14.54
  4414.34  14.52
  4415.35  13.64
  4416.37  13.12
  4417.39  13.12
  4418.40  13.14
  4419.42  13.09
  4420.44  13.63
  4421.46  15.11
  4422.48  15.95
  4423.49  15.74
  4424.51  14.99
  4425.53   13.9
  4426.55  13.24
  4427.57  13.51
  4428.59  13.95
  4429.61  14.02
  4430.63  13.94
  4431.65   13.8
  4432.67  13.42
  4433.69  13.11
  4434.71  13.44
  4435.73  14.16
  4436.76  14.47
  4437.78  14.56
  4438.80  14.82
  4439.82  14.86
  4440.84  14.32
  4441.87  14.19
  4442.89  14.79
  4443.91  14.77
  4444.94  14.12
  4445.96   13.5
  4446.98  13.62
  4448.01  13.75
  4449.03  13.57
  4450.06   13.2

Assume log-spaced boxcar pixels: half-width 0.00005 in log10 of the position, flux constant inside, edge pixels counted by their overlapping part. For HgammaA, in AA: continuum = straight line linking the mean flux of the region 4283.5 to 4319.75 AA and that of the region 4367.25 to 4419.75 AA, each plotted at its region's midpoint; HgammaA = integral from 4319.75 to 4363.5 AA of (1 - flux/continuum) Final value -4.9 AA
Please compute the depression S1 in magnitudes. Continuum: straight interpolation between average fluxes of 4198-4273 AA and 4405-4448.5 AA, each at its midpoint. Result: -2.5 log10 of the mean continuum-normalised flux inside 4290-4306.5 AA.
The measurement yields 0.21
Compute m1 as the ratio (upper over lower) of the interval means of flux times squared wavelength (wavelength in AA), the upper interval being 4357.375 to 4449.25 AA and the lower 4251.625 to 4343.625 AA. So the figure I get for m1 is 1.3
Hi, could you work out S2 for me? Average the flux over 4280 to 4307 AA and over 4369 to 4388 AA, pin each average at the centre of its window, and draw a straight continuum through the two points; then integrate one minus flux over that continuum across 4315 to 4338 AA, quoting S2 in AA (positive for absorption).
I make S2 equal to -3.5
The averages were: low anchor 10.2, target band 12.6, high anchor 12.1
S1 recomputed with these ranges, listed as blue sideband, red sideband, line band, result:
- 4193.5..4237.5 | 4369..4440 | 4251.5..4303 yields 0.07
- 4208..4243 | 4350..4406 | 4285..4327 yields 0.13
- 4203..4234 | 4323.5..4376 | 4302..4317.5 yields 0.31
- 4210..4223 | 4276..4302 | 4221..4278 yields 0.04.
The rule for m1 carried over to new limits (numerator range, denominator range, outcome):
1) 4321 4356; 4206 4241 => 1.23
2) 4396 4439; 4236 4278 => 1.37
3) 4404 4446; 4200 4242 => 1.45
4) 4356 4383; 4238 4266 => 1.26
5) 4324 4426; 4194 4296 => 1.27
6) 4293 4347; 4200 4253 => 1.10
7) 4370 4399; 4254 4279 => 1.21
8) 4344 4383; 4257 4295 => 1.21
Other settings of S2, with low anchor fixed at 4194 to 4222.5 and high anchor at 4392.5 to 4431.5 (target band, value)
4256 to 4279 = 1.36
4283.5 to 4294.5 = 1.06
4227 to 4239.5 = 0.47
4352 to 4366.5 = -0.26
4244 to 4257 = 1.19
